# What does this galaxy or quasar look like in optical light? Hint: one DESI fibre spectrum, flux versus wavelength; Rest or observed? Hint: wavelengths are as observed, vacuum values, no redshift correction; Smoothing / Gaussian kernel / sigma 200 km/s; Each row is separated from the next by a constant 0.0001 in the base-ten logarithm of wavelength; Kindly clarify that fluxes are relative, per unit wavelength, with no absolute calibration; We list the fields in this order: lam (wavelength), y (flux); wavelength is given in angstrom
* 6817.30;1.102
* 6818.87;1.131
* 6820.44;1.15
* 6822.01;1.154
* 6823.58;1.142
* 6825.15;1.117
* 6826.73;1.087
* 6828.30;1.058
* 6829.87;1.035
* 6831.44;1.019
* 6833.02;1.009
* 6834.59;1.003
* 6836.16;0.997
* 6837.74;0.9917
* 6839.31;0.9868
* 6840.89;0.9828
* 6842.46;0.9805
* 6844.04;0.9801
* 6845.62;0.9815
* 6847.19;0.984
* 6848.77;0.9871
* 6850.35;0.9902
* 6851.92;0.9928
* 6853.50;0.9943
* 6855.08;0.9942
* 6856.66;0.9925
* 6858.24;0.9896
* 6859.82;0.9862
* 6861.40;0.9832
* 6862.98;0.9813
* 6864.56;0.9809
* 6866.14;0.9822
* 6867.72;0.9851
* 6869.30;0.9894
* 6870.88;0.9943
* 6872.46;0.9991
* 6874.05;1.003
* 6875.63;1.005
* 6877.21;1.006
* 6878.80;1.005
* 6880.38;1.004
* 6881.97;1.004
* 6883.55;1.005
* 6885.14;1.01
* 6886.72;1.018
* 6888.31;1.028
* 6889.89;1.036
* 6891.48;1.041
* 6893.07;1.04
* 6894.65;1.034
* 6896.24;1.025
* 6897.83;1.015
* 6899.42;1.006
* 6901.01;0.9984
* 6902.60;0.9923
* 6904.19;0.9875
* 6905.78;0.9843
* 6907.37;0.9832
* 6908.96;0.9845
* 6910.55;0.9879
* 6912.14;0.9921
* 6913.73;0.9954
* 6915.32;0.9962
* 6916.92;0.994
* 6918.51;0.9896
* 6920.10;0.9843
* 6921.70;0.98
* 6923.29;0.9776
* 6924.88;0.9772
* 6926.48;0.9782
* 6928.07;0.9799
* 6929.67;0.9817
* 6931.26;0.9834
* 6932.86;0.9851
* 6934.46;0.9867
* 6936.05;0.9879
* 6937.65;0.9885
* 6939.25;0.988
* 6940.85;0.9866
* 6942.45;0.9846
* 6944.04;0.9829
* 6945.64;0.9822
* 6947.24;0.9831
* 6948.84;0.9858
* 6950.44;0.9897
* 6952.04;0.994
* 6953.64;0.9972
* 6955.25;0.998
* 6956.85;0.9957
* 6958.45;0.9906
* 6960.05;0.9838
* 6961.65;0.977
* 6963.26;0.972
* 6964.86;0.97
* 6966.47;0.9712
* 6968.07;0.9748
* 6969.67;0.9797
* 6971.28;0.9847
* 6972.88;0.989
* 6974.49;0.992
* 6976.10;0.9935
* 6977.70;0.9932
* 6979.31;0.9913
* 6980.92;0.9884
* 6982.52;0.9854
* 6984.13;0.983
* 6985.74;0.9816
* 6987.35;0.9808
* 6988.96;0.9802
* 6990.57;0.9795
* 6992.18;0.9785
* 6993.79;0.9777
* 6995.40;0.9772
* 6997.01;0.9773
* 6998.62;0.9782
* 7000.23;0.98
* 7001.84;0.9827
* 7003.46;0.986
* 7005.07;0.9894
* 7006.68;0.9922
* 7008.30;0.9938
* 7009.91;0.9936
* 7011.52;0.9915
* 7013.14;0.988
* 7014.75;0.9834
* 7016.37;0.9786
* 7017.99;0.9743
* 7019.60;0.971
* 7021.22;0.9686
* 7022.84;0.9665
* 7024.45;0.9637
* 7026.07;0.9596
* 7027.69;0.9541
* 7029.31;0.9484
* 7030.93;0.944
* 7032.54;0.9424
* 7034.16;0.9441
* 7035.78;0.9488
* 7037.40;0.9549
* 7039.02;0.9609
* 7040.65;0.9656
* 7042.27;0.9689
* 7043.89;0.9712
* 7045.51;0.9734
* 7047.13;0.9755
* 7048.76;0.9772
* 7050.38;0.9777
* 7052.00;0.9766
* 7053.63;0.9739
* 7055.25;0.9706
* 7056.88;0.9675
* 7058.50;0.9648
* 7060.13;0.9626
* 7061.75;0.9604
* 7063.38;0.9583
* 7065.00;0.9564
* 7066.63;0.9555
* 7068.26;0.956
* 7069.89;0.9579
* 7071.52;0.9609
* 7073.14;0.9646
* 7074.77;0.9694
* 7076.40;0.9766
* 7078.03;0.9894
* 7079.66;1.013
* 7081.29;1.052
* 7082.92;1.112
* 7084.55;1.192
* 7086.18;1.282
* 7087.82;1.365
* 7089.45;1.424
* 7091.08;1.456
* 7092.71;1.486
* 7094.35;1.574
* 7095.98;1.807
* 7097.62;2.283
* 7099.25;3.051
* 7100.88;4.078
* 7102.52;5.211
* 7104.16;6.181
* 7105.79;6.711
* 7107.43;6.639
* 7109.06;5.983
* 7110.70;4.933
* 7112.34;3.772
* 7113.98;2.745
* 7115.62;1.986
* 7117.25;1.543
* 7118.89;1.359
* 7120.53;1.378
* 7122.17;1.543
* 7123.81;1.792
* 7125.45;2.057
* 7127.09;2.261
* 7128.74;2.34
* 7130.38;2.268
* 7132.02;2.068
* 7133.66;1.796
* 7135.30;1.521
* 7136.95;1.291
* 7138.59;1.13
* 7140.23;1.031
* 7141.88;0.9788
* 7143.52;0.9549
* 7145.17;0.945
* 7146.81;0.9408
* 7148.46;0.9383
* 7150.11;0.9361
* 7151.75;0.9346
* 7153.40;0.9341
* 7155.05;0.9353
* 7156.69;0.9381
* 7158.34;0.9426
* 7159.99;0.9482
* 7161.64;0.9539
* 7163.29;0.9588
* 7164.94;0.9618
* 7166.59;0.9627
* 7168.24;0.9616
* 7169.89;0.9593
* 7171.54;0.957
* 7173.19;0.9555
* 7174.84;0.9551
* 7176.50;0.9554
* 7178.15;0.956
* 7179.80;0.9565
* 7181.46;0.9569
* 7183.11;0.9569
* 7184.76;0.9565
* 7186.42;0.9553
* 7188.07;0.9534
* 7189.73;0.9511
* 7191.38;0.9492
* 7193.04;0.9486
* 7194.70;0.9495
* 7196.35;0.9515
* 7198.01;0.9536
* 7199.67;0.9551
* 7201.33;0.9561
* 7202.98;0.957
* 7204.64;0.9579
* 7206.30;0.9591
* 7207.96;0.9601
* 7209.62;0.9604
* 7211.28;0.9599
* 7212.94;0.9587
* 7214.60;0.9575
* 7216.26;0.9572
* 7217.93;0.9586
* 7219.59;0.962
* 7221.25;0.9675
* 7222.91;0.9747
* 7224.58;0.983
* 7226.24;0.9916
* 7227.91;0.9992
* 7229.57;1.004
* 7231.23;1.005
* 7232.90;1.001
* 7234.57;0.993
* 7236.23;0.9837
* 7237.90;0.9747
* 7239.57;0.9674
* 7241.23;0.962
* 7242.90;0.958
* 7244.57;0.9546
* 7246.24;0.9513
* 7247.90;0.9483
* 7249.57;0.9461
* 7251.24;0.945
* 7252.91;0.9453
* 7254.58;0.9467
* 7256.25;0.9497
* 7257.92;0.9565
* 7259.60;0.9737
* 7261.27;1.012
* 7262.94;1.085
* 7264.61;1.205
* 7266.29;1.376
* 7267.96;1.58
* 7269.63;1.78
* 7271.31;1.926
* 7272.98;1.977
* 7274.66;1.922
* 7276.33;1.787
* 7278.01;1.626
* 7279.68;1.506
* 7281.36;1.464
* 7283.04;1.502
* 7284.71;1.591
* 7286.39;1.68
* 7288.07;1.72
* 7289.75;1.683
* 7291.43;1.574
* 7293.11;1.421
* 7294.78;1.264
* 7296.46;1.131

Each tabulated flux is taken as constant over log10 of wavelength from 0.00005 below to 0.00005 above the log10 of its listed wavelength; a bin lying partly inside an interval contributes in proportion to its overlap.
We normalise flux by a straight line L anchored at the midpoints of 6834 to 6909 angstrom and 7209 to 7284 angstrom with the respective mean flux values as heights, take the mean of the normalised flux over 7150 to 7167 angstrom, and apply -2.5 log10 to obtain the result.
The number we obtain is 0.179 mag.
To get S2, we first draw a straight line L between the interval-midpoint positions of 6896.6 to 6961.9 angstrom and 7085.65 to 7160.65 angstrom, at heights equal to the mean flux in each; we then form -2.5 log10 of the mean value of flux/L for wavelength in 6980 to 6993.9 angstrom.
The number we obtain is 0.34 mag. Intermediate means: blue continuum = 0.989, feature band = 0.982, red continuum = 2.19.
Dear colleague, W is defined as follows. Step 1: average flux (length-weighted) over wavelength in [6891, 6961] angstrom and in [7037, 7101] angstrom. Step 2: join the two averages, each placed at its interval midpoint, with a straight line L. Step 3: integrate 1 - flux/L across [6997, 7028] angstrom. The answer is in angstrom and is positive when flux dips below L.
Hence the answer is 3.9 angstrom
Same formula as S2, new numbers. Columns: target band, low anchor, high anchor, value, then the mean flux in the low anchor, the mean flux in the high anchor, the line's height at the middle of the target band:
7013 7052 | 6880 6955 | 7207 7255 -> 0.023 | 0.996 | 0.968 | 0.986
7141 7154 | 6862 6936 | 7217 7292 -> 0.219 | 0.998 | 1.23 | 1.16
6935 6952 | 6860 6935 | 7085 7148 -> 0.298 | 0.997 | 2.43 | 1.3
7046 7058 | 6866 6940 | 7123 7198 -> 0.118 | 0.998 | 1.15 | 1.09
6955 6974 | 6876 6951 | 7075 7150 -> 0.310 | 0.997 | 2.21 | 1.31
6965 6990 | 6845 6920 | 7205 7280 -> 0.052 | 0.999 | 1.12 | 1.03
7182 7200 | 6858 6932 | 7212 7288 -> 0.208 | 0.998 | 1.19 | 1.15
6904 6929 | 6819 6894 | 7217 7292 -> 0.066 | 1.02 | 1.23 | 1.05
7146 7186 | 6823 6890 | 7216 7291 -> 0.227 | 1.01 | 1.22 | 1.17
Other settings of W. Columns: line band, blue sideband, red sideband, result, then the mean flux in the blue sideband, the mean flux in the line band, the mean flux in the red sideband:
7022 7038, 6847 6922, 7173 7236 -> 0.50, 0.999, 0.953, 0.964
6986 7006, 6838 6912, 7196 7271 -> 0.51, 0.998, 0.981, 1.02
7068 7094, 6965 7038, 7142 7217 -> -4.87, 0.976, 1.15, 0.953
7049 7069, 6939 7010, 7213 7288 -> 1.56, 0.985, 0.966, 1.19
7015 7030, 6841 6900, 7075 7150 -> 6.76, 1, 0.965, 2.21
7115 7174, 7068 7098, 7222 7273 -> -4.63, 1.24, 1.28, 1.09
